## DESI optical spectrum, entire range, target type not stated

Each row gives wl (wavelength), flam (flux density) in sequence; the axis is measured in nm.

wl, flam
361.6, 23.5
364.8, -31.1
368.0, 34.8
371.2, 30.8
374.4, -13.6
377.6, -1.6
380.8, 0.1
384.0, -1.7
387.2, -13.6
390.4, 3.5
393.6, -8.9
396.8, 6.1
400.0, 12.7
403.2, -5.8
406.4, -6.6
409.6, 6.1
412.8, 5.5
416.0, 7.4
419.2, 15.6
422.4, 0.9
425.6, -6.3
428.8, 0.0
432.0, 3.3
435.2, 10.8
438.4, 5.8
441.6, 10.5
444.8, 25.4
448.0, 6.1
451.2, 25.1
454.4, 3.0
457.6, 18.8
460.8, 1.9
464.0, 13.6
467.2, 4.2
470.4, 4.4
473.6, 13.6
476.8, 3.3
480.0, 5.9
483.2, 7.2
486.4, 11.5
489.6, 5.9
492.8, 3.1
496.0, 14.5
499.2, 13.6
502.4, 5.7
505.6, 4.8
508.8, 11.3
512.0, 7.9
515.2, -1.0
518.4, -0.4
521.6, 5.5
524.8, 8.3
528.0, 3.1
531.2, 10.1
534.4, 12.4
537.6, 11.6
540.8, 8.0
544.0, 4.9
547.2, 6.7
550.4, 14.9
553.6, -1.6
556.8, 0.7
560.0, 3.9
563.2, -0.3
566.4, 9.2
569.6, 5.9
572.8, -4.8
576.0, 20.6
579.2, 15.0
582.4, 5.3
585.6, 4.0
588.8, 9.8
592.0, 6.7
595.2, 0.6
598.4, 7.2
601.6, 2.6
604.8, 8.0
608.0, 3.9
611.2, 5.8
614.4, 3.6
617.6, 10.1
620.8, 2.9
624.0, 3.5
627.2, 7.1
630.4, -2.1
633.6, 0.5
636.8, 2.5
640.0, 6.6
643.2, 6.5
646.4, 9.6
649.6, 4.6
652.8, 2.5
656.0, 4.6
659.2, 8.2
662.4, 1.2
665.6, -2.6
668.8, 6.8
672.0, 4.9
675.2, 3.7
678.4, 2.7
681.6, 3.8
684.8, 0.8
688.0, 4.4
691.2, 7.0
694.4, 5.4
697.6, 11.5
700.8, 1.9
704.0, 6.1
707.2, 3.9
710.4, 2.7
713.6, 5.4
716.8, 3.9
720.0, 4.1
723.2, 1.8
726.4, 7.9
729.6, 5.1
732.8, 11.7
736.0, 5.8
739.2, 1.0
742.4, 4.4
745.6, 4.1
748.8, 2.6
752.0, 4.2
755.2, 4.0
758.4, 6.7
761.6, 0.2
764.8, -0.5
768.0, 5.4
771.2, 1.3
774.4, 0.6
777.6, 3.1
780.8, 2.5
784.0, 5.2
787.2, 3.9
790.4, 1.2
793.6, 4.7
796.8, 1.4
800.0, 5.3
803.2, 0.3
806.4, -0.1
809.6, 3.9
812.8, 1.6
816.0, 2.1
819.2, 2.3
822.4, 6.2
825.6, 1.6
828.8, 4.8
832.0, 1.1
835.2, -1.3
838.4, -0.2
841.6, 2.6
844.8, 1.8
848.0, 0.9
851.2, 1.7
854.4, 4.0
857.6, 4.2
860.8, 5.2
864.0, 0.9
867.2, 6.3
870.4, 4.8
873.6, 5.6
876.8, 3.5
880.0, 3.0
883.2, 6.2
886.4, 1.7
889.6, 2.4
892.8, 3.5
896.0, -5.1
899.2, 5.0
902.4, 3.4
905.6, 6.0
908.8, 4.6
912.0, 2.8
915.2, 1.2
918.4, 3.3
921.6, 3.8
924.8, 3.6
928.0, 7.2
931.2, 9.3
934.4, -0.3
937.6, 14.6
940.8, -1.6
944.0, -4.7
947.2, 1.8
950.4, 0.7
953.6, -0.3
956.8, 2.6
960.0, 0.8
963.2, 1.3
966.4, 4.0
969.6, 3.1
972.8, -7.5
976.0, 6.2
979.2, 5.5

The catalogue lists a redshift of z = 0.11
